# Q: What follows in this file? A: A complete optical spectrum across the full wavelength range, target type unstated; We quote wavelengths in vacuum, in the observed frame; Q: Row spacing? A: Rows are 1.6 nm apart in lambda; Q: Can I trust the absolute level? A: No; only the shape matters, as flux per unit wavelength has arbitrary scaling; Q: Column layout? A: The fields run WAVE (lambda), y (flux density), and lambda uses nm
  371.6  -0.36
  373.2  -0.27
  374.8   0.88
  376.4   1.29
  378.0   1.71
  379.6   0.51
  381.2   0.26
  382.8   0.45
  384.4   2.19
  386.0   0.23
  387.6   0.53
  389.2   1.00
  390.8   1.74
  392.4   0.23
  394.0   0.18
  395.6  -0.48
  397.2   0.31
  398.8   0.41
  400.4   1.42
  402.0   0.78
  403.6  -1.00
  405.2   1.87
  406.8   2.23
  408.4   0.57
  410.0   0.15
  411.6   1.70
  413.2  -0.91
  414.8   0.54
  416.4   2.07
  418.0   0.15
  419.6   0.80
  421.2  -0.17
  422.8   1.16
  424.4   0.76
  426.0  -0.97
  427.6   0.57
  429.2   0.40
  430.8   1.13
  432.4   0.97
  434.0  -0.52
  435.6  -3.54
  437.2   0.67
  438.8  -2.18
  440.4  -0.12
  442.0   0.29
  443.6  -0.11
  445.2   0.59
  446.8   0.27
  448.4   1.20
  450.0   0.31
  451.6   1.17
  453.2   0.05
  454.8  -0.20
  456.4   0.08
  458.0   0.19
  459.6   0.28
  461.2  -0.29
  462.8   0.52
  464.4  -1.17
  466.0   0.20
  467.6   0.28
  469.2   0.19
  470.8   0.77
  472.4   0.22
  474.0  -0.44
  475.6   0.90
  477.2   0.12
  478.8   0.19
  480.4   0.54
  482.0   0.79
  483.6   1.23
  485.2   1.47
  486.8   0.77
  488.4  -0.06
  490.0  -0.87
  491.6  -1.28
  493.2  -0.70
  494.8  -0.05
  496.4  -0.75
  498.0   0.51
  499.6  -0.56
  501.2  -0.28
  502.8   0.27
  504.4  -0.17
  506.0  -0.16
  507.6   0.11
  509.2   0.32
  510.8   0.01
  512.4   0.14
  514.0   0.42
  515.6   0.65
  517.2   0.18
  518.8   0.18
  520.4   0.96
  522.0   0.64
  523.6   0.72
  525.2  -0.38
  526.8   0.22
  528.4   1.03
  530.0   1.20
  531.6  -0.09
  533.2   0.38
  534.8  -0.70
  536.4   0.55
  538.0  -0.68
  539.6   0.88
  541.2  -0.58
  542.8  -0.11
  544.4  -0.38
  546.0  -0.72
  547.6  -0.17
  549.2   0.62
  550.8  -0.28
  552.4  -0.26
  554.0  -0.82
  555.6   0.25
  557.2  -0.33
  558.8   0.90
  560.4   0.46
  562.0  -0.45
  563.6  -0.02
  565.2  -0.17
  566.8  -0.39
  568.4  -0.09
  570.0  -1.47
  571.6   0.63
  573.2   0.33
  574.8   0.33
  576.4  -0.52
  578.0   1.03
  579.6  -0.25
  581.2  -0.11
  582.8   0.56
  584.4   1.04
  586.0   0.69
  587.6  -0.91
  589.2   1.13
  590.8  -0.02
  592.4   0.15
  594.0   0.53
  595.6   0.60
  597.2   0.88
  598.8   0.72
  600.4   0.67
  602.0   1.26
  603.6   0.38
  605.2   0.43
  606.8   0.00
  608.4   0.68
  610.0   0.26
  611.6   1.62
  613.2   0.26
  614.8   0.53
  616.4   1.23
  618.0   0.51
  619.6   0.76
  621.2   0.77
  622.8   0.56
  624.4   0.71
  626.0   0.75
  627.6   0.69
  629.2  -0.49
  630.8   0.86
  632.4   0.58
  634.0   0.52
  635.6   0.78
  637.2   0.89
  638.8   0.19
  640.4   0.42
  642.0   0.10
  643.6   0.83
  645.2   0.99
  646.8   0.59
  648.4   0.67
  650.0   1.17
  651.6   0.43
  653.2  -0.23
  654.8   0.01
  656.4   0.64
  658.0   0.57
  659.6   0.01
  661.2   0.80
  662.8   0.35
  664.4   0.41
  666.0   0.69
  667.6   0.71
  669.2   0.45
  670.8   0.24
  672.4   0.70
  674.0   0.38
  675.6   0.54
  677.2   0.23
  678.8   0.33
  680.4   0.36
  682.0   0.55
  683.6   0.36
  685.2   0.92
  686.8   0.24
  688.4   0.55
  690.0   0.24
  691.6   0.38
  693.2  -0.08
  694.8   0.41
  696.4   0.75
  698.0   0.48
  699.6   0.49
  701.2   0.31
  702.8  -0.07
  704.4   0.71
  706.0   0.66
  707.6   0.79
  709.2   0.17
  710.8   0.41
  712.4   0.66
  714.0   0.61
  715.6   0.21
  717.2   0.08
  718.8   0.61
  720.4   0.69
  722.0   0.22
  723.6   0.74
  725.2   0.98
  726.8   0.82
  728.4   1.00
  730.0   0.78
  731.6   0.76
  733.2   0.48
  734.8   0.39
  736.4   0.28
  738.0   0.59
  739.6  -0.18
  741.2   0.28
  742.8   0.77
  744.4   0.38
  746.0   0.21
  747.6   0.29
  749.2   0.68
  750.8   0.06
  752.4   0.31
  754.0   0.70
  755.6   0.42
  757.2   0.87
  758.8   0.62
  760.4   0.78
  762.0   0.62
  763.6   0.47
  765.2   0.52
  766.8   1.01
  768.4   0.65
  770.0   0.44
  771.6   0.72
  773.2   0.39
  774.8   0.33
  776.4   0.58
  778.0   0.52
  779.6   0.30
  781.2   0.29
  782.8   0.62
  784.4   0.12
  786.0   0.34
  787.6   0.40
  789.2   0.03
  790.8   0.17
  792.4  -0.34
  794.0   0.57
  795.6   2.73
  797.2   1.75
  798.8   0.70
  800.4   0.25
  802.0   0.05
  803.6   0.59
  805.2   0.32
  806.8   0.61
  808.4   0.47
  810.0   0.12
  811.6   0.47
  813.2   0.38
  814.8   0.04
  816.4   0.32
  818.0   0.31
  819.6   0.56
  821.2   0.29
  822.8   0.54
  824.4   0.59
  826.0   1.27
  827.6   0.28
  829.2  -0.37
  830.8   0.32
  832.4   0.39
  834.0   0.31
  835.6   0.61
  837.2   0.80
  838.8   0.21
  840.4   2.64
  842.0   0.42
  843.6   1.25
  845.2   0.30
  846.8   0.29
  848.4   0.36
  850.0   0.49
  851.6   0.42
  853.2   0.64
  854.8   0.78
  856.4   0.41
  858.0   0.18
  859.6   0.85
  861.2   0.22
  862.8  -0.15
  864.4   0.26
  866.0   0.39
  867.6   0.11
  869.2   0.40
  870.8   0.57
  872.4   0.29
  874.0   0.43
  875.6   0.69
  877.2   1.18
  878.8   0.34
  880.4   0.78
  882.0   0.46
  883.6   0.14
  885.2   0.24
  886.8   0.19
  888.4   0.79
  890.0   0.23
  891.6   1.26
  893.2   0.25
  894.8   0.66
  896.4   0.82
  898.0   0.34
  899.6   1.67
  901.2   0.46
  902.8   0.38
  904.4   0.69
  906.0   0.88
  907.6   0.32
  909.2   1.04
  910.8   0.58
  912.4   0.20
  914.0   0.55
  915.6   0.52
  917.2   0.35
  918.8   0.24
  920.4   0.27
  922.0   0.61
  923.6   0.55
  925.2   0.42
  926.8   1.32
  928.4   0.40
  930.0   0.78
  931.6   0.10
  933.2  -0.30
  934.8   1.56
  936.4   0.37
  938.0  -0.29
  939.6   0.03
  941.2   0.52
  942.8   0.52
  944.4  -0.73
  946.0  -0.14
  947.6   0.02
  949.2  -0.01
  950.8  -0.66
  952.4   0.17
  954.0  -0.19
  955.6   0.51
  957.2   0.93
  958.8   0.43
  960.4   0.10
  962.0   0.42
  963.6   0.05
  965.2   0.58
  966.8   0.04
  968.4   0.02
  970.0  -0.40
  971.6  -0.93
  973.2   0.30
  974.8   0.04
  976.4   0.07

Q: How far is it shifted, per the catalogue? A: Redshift 1.135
